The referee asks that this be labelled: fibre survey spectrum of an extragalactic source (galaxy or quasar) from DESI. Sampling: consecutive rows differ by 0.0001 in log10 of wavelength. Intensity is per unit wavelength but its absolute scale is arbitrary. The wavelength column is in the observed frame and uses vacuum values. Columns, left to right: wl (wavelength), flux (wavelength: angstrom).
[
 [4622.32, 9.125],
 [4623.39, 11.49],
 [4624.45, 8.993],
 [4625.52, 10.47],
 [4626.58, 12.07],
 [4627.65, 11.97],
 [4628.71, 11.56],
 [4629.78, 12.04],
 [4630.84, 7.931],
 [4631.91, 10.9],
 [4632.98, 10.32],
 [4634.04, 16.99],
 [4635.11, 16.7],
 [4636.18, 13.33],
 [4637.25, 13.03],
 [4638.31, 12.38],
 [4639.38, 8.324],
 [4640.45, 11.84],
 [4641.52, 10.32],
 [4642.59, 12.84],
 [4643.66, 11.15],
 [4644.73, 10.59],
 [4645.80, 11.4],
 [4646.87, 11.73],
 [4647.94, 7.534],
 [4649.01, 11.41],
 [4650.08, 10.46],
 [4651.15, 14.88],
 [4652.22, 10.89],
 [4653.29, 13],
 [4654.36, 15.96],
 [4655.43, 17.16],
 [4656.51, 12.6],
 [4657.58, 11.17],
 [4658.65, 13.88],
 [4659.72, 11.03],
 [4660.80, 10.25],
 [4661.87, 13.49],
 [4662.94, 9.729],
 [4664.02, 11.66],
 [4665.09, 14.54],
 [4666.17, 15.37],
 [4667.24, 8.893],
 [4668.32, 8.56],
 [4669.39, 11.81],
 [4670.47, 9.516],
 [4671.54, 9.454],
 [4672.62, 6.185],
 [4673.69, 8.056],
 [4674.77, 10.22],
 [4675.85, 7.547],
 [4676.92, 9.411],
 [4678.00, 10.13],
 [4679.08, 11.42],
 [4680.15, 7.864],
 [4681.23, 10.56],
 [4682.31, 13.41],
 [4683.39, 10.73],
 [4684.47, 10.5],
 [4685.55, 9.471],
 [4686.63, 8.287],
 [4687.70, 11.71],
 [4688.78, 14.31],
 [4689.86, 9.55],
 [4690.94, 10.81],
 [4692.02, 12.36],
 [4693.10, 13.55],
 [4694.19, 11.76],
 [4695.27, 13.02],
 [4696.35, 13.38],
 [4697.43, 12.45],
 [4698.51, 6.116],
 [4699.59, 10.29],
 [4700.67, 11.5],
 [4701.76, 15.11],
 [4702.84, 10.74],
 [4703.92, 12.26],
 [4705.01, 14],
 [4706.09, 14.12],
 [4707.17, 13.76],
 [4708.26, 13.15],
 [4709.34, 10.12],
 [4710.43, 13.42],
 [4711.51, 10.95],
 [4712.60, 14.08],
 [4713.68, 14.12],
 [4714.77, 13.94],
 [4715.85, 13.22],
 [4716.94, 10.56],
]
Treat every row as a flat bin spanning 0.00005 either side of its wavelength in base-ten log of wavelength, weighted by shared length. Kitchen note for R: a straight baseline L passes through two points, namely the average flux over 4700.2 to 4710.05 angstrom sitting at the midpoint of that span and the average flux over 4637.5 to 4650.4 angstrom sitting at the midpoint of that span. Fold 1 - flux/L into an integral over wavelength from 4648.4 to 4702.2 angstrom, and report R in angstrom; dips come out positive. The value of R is 2.35 angstrom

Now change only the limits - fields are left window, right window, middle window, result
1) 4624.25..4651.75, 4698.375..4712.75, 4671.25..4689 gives 3.1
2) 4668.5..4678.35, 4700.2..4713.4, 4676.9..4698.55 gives -0.9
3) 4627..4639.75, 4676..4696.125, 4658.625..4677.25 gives 1.6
